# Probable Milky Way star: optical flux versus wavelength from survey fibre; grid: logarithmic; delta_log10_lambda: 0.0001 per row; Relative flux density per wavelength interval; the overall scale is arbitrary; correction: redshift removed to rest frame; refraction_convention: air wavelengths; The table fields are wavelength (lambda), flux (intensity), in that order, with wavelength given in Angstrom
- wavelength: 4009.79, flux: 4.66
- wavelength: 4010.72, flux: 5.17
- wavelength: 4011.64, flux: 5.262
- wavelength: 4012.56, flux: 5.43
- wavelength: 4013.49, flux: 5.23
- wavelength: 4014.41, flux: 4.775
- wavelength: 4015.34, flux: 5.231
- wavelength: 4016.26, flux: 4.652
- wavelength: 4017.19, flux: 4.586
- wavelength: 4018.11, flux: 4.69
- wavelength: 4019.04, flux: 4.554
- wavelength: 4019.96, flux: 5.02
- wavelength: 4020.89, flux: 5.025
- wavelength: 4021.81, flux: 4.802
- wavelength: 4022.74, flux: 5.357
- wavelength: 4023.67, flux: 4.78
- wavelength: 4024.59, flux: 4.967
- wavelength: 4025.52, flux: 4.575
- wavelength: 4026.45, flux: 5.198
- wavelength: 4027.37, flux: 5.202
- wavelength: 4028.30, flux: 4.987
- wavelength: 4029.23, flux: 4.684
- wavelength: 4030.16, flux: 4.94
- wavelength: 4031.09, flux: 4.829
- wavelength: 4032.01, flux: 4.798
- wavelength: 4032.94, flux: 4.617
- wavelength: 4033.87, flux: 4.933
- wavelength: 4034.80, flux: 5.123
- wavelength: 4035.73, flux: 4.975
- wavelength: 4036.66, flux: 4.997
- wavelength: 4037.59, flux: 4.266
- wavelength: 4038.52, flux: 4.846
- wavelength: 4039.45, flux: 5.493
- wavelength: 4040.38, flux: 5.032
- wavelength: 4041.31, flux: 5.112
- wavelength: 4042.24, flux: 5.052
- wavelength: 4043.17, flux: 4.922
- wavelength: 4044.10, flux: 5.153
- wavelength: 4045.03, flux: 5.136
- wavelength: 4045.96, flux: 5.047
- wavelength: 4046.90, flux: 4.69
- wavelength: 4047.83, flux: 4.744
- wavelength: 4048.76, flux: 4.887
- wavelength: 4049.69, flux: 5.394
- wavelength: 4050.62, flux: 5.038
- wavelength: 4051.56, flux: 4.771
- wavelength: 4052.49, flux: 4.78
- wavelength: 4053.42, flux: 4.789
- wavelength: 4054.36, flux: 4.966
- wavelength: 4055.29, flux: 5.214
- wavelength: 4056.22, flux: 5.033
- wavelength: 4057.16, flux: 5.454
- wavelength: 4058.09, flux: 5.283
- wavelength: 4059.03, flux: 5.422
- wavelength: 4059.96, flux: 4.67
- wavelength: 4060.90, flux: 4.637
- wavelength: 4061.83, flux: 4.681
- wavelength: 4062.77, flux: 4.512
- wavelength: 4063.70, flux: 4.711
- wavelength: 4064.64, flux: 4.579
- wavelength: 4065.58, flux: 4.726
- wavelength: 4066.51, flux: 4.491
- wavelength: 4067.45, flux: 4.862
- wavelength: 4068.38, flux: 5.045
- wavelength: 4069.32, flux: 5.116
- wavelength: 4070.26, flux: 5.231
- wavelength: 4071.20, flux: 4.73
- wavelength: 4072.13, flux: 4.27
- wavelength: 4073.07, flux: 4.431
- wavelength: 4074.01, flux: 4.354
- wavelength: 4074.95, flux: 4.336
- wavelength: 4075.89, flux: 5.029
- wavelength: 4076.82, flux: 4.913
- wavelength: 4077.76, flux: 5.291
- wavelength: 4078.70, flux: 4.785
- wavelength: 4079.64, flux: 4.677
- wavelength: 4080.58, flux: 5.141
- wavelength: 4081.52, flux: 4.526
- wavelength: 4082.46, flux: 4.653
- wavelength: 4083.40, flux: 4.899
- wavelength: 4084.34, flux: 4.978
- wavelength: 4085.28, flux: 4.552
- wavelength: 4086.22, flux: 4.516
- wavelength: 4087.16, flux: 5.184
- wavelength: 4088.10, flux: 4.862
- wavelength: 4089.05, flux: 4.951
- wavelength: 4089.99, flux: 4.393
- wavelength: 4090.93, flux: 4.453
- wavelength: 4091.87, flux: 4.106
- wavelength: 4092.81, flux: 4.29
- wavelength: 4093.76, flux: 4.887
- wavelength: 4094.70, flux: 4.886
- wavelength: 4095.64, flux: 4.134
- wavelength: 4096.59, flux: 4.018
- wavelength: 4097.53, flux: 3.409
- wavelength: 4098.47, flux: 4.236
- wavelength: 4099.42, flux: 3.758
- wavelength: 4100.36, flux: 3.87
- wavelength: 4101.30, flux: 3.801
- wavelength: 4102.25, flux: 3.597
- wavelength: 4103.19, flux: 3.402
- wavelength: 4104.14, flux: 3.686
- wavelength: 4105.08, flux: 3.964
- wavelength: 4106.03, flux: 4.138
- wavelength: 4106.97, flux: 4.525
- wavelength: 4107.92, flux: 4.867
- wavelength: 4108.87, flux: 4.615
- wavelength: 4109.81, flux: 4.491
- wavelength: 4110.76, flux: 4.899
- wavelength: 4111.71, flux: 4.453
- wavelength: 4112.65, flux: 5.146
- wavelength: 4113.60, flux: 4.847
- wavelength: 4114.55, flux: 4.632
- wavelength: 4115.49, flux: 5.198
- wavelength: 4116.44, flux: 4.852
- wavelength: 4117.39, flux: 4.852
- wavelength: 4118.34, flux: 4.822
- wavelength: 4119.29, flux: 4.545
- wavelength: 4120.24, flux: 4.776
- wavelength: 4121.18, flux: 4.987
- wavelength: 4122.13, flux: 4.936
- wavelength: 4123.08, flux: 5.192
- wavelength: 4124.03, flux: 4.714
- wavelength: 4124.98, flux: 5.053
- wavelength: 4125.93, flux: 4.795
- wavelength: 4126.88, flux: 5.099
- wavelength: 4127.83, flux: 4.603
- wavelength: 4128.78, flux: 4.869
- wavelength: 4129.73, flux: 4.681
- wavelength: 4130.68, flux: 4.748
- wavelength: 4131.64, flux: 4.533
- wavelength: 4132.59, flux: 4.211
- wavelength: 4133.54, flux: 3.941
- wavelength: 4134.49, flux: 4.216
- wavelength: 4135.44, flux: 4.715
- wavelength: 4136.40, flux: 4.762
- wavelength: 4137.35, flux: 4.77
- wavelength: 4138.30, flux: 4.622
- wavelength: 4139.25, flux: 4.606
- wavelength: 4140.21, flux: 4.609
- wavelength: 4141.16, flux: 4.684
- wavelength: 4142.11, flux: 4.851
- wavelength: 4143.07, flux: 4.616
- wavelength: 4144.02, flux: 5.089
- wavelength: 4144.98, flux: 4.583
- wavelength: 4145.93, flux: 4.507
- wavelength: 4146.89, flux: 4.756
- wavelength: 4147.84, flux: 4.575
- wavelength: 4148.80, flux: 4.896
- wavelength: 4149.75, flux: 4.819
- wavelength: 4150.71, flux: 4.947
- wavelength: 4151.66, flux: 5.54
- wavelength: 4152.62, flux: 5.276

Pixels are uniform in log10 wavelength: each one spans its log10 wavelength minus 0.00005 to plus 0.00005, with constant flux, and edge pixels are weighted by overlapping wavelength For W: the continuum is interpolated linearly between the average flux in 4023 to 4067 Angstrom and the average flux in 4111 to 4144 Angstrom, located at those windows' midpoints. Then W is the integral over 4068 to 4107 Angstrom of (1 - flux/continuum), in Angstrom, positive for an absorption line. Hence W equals 2.9 Angstrom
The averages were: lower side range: 4.92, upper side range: 4.74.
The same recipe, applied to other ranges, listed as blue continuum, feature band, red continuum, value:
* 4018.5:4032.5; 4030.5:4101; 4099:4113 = -3.12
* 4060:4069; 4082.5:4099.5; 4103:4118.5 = 0.48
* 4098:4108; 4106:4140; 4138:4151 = -3.21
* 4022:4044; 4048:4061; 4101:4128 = -0.46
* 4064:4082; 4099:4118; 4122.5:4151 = 1.38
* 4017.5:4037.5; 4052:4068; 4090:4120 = -0.67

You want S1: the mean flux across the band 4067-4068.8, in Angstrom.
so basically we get 4.97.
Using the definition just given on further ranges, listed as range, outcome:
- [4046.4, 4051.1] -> 4.94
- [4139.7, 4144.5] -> 4.76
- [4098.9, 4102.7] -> 3.76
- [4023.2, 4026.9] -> 4.88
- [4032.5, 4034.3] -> 4.77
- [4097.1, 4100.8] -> 3.82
